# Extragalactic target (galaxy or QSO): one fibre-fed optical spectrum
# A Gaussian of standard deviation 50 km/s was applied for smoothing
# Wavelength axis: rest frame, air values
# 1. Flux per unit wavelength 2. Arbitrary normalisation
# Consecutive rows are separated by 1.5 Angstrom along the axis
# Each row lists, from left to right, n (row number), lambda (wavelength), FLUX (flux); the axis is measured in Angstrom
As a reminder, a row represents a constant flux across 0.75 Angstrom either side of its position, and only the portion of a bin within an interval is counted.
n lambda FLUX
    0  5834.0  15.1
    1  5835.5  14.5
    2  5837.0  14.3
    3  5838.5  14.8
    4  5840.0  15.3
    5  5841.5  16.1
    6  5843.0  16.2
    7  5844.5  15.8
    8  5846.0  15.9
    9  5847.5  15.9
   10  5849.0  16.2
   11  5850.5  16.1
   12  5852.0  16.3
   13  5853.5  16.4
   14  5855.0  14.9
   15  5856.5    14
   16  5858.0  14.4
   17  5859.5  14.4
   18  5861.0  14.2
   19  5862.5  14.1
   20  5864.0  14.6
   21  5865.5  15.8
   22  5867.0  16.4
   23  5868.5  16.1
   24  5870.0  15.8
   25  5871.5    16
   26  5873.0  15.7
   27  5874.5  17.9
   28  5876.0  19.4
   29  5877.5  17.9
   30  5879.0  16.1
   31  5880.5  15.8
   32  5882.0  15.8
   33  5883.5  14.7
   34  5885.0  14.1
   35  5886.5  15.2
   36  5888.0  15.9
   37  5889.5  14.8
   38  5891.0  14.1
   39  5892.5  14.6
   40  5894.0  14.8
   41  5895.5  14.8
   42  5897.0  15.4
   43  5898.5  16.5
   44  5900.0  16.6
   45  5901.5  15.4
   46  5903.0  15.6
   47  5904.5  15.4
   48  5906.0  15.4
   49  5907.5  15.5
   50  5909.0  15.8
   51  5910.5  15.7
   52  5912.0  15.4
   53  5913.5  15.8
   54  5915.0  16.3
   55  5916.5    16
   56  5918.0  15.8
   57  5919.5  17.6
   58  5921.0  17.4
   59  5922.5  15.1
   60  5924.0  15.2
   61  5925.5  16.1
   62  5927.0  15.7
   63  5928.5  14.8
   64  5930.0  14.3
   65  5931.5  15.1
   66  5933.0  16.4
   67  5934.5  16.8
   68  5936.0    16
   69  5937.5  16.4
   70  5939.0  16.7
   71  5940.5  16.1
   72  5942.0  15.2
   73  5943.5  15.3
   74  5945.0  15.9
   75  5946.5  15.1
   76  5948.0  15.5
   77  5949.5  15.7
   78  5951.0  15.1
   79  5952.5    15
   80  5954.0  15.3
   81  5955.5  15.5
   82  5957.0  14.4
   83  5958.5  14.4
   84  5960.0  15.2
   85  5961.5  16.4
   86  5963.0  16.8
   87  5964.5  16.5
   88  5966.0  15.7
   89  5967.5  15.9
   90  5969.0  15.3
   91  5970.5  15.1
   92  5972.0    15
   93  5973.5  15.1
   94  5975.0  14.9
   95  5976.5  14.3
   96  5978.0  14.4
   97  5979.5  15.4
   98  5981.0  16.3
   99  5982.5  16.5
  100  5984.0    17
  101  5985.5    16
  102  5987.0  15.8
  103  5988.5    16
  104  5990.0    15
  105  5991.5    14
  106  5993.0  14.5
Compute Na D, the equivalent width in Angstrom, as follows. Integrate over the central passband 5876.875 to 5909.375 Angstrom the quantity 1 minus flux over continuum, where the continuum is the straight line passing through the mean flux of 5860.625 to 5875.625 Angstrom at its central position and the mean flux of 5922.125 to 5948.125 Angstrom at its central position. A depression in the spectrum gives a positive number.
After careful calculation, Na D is 0.60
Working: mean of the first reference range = 15.8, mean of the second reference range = 15.7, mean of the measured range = 15.5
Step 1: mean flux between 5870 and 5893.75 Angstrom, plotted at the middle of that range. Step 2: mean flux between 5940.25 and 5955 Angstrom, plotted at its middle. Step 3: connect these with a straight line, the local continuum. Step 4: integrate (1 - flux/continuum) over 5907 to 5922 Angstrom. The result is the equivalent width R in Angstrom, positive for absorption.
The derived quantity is -0.5 Angstrom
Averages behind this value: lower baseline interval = 15.8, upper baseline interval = 15.4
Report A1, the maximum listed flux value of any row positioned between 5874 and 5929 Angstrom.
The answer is 19.4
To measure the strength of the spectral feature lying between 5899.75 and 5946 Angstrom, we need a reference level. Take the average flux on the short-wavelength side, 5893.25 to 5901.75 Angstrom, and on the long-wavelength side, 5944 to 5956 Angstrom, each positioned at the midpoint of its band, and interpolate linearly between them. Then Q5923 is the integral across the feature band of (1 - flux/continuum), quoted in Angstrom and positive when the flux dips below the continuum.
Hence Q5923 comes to -0.98 Angstrom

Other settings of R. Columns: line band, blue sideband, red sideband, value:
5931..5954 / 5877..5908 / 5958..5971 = -0.2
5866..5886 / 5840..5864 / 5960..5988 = -1.1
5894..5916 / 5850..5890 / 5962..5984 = 0.0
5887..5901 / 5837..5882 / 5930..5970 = 0.4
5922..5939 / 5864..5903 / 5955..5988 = 0.0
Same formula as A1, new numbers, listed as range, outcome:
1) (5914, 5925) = 17.6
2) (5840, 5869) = 16.4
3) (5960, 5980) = 16.8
